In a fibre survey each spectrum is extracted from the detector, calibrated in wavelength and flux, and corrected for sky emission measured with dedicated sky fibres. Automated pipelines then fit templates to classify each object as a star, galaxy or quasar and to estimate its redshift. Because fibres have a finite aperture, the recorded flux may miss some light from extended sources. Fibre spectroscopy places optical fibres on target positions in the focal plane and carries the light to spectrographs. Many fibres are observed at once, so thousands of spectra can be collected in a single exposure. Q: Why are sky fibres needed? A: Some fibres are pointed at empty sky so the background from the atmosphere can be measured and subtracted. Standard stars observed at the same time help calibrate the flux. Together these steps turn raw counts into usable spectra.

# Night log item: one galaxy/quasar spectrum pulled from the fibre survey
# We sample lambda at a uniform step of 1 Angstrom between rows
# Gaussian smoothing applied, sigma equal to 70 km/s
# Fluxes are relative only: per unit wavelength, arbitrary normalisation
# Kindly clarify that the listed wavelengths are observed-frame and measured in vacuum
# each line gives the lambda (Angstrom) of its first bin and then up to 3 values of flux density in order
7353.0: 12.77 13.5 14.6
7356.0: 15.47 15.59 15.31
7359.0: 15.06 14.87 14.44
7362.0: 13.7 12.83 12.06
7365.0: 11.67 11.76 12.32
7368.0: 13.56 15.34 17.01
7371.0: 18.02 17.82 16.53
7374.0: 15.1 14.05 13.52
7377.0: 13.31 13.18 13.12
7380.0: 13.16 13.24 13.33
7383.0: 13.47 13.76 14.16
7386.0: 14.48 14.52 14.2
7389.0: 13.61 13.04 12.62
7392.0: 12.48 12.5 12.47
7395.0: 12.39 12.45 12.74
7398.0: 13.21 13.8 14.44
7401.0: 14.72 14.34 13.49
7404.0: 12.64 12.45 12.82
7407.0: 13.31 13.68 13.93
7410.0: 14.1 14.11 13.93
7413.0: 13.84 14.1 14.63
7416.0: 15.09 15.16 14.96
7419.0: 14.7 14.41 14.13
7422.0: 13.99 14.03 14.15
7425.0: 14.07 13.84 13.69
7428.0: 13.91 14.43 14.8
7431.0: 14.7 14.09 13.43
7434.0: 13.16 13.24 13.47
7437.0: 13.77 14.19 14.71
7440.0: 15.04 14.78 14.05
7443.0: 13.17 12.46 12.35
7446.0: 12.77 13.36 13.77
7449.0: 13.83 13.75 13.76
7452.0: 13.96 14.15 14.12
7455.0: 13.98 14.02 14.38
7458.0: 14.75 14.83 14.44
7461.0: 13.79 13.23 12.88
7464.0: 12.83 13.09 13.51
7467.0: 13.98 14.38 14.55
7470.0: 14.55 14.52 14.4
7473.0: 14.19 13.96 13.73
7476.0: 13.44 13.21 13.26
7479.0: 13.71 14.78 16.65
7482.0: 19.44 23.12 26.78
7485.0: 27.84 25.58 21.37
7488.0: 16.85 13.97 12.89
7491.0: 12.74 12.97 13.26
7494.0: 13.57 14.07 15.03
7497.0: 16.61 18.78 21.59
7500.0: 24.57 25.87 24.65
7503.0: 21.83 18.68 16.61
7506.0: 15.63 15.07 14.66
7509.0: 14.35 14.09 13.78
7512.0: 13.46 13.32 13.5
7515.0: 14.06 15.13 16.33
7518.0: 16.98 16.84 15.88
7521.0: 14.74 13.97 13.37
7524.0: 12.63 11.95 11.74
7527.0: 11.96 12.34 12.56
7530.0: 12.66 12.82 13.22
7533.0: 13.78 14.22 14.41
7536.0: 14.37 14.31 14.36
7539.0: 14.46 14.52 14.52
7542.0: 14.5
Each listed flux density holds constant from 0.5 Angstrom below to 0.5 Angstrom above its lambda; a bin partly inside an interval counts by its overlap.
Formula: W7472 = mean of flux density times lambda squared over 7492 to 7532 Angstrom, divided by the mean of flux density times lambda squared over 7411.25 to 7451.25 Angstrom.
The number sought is 1.1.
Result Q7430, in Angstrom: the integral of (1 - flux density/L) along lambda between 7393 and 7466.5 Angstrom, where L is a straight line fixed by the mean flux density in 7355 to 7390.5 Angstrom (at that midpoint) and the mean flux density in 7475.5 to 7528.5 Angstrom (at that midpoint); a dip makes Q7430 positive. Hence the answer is 6.6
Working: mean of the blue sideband 14.2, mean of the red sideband 16.4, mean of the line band 13.8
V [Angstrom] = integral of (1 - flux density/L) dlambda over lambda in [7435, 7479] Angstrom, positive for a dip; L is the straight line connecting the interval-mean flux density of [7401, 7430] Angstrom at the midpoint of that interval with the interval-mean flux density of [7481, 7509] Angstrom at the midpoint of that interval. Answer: 6.78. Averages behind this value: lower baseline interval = 14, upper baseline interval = 18.6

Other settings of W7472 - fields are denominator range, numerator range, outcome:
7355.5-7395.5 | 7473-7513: 1.27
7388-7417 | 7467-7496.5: 1.22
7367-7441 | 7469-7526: 1.20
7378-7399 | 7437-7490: 1.16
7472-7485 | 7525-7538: 0.80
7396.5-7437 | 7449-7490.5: 1.13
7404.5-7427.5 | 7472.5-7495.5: 1.20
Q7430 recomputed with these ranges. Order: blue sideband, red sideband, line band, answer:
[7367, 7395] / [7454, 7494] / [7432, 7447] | 1.3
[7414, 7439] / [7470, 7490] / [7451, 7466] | 2.0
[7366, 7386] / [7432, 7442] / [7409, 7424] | -0.3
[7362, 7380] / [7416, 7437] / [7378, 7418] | 1.6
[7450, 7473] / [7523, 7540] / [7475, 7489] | -4.9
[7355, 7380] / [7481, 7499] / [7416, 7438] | 2.7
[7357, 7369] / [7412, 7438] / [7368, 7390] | -1.2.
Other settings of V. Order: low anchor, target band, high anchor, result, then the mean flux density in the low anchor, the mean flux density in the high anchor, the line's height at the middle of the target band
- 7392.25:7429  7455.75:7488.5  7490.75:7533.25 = -2.6 Angstrom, 13.8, 15.4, 14.8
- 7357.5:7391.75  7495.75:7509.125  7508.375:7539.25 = -4.9 Angstrom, 14.1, 13.9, 13.9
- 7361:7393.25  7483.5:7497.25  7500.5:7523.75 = -1.4 Angstrom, 13.9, 16.2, 15.8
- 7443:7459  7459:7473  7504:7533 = -0.1 Angstrom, 13.7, 14.1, 13.8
